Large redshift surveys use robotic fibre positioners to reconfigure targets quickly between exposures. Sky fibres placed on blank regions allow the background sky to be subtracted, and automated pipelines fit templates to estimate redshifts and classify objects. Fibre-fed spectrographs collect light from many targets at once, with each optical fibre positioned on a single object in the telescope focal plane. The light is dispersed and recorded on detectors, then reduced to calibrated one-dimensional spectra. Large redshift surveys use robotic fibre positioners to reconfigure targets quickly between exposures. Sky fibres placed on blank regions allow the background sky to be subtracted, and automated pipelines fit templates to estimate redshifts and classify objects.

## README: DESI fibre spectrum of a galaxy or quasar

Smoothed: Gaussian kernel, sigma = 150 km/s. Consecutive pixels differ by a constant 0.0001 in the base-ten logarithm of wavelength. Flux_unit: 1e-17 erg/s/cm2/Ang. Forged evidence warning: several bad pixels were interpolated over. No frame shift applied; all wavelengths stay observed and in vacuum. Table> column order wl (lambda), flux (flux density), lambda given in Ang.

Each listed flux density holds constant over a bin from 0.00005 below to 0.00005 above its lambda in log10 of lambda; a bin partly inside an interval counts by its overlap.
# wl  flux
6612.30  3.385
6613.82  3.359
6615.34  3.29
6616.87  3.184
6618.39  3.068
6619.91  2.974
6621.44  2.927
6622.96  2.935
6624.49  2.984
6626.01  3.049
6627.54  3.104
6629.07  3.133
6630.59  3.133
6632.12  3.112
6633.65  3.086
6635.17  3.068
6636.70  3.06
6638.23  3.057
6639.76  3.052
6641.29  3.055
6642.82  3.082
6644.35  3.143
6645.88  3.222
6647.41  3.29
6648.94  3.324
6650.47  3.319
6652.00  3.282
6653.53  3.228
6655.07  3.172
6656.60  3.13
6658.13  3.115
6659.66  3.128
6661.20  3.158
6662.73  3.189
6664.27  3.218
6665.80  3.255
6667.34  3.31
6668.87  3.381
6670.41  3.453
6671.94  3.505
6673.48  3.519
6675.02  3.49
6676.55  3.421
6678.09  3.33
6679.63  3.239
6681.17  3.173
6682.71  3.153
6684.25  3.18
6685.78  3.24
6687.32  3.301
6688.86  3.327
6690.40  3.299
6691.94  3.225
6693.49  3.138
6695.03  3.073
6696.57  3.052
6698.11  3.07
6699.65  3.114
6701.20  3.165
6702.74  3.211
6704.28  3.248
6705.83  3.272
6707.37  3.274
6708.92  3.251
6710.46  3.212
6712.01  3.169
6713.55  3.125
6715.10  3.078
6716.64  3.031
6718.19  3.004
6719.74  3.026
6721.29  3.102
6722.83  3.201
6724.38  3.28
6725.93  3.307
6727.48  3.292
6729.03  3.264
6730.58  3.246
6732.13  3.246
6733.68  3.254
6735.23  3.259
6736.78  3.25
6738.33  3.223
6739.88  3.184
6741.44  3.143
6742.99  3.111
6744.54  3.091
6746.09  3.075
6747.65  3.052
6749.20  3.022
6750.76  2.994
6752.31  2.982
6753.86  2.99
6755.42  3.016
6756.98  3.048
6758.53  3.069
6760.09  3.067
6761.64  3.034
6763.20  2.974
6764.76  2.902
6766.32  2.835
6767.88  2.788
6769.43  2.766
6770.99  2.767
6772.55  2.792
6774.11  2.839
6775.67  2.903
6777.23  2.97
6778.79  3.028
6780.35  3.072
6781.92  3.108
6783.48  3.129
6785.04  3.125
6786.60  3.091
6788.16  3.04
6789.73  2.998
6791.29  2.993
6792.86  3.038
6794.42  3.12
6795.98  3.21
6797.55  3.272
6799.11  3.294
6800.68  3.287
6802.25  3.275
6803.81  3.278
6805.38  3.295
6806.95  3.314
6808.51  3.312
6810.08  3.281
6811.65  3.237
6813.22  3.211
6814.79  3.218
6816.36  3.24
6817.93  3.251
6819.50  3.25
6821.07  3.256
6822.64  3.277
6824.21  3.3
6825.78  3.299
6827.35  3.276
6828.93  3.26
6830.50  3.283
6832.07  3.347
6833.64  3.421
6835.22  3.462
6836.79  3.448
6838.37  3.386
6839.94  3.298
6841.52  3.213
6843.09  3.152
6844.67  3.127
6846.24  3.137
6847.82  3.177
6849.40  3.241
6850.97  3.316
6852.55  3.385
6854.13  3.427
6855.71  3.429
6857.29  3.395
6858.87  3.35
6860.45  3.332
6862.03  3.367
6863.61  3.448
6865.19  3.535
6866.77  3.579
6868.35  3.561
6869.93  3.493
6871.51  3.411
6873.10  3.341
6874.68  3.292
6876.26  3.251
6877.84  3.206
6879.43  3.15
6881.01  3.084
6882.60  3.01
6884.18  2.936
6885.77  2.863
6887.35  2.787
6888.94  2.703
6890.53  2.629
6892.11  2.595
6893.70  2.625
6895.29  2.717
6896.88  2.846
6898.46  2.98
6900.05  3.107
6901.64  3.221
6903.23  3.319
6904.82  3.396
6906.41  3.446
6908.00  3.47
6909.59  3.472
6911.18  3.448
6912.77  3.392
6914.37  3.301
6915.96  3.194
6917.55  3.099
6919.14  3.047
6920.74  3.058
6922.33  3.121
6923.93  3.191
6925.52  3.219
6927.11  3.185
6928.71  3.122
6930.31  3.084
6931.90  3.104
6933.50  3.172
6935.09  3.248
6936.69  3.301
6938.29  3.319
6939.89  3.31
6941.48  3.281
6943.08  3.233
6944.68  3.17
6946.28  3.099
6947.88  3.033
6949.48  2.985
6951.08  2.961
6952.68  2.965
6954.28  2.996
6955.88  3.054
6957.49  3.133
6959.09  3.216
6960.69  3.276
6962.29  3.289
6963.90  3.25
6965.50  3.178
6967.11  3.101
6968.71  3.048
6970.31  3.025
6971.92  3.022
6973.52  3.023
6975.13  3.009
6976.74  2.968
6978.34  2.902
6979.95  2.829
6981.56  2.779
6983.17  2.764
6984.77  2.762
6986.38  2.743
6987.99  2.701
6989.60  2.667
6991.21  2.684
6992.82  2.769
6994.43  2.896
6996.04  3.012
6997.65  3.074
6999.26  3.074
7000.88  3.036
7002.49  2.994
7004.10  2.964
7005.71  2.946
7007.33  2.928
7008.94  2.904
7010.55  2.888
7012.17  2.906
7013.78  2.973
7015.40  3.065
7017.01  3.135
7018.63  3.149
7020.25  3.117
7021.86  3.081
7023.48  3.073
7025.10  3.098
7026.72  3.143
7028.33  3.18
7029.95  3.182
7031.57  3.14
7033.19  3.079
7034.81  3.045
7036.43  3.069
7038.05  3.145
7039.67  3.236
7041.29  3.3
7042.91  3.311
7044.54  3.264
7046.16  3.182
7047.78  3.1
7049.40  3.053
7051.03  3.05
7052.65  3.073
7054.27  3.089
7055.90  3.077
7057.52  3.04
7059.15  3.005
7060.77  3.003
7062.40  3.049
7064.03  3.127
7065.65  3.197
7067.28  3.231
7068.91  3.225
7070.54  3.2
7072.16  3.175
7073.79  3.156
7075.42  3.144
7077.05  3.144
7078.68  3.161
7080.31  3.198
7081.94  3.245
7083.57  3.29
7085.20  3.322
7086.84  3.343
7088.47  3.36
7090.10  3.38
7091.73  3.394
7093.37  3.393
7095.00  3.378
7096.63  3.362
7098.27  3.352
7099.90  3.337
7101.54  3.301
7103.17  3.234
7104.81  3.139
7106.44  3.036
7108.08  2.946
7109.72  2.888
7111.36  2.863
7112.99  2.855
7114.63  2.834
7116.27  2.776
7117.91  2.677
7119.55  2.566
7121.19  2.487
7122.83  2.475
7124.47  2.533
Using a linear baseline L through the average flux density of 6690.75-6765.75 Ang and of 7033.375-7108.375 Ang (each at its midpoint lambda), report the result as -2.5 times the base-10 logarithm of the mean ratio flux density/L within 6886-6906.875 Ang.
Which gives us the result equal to 0.079 mag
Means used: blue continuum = 3.13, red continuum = 3.19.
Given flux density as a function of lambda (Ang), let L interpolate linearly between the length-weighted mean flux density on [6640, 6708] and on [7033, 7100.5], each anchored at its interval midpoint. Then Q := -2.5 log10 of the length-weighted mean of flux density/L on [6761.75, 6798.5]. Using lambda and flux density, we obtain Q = 0.08 mag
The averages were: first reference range 3.24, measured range 2.99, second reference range 3.2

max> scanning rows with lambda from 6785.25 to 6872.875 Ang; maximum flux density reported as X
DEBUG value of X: 3.579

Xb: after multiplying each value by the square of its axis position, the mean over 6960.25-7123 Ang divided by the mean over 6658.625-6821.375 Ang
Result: 1.06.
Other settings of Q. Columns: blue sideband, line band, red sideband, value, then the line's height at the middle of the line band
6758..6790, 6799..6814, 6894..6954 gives -0.09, 3.01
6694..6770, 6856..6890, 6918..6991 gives -0.05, 3.08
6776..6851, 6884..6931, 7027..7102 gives 0.04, 3.21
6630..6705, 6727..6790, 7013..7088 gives 0.05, 3.2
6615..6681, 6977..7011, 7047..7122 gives 0.09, 3.13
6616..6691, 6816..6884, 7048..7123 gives -0.05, 3.15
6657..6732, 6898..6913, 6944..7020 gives -0.10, 3.05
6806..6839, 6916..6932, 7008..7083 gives 0.03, 3.22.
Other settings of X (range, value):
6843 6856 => 3.429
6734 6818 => 3.314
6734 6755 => 3.259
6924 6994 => 3.319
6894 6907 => 3.446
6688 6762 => 3.327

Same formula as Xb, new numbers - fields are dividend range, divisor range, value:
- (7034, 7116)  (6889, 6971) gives 1.05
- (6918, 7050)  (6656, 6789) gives 1.05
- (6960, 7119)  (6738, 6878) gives 1.03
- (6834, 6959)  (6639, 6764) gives 1.06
